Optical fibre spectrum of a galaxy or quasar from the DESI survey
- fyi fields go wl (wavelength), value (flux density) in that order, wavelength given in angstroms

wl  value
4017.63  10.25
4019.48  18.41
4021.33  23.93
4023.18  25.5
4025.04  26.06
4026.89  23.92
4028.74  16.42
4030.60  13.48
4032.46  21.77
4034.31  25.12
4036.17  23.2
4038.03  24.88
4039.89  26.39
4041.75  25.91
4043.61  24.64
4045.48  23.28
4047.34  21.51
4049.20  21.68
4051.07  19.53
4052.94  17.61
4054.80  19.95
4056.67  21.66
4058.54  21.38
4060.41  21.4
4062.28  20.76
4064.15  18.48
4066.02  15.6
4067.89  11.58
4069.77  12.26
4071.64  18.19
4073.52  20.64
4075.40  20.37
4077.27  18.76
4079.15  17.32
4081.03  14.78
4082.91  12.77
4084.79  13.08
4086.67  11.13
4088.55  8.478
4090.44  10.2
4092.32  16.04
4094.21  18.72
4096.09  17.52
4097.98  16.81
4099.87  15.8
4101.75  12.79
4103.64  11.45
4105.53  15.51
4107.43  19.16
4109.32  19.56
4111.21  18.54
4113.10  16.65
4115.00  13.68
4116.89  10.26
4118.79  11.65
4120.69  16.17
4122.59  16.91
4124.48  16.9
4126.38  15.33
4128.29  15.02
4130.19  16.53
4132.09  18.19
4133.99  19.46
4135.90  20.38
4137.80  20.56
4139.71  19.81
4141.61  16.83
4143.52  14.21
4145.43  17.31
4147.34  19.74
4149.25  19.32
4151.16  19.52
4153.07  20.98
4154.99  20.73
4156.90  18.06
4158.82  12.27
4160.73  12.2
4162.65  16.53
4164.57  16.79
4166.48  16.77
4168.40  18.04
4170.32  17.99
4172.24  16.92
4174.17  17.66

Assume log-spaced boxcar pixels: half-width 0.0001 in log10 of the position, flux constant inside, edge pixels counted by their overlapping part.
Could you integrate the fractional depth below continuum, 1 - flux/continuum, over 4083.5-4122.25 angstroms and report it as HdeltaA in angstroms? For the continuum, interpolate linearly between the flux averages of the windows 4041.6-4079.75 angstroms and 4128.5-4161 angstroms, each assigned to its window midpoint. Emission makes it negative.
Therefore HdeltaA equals 8.5 angstroms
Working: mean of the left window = 19.5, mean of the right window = 18.1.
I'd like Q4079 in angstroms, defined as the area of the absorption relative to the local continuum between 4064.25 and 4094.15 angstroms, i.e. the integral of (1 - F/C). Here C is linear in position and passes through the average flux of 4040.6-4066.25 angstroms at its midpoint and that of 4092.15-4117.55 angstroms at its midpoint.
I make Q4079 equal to 5.8 angstroms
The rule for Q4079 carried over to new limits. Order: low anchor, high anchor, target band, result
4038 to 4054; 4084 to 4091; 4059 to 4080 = -2.8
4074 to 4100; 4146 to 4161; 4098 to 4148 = 0.9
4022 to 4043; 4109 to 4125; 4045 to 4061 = 0.3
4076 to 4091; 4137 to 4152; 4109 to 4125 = 0.8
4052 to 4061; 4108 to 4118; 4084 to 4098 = 2.9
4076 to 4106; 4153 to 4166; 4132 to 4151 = -3.2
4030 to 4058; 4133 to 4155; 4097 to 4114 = 3.3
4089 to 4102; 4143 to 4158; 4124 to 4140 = -0.3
